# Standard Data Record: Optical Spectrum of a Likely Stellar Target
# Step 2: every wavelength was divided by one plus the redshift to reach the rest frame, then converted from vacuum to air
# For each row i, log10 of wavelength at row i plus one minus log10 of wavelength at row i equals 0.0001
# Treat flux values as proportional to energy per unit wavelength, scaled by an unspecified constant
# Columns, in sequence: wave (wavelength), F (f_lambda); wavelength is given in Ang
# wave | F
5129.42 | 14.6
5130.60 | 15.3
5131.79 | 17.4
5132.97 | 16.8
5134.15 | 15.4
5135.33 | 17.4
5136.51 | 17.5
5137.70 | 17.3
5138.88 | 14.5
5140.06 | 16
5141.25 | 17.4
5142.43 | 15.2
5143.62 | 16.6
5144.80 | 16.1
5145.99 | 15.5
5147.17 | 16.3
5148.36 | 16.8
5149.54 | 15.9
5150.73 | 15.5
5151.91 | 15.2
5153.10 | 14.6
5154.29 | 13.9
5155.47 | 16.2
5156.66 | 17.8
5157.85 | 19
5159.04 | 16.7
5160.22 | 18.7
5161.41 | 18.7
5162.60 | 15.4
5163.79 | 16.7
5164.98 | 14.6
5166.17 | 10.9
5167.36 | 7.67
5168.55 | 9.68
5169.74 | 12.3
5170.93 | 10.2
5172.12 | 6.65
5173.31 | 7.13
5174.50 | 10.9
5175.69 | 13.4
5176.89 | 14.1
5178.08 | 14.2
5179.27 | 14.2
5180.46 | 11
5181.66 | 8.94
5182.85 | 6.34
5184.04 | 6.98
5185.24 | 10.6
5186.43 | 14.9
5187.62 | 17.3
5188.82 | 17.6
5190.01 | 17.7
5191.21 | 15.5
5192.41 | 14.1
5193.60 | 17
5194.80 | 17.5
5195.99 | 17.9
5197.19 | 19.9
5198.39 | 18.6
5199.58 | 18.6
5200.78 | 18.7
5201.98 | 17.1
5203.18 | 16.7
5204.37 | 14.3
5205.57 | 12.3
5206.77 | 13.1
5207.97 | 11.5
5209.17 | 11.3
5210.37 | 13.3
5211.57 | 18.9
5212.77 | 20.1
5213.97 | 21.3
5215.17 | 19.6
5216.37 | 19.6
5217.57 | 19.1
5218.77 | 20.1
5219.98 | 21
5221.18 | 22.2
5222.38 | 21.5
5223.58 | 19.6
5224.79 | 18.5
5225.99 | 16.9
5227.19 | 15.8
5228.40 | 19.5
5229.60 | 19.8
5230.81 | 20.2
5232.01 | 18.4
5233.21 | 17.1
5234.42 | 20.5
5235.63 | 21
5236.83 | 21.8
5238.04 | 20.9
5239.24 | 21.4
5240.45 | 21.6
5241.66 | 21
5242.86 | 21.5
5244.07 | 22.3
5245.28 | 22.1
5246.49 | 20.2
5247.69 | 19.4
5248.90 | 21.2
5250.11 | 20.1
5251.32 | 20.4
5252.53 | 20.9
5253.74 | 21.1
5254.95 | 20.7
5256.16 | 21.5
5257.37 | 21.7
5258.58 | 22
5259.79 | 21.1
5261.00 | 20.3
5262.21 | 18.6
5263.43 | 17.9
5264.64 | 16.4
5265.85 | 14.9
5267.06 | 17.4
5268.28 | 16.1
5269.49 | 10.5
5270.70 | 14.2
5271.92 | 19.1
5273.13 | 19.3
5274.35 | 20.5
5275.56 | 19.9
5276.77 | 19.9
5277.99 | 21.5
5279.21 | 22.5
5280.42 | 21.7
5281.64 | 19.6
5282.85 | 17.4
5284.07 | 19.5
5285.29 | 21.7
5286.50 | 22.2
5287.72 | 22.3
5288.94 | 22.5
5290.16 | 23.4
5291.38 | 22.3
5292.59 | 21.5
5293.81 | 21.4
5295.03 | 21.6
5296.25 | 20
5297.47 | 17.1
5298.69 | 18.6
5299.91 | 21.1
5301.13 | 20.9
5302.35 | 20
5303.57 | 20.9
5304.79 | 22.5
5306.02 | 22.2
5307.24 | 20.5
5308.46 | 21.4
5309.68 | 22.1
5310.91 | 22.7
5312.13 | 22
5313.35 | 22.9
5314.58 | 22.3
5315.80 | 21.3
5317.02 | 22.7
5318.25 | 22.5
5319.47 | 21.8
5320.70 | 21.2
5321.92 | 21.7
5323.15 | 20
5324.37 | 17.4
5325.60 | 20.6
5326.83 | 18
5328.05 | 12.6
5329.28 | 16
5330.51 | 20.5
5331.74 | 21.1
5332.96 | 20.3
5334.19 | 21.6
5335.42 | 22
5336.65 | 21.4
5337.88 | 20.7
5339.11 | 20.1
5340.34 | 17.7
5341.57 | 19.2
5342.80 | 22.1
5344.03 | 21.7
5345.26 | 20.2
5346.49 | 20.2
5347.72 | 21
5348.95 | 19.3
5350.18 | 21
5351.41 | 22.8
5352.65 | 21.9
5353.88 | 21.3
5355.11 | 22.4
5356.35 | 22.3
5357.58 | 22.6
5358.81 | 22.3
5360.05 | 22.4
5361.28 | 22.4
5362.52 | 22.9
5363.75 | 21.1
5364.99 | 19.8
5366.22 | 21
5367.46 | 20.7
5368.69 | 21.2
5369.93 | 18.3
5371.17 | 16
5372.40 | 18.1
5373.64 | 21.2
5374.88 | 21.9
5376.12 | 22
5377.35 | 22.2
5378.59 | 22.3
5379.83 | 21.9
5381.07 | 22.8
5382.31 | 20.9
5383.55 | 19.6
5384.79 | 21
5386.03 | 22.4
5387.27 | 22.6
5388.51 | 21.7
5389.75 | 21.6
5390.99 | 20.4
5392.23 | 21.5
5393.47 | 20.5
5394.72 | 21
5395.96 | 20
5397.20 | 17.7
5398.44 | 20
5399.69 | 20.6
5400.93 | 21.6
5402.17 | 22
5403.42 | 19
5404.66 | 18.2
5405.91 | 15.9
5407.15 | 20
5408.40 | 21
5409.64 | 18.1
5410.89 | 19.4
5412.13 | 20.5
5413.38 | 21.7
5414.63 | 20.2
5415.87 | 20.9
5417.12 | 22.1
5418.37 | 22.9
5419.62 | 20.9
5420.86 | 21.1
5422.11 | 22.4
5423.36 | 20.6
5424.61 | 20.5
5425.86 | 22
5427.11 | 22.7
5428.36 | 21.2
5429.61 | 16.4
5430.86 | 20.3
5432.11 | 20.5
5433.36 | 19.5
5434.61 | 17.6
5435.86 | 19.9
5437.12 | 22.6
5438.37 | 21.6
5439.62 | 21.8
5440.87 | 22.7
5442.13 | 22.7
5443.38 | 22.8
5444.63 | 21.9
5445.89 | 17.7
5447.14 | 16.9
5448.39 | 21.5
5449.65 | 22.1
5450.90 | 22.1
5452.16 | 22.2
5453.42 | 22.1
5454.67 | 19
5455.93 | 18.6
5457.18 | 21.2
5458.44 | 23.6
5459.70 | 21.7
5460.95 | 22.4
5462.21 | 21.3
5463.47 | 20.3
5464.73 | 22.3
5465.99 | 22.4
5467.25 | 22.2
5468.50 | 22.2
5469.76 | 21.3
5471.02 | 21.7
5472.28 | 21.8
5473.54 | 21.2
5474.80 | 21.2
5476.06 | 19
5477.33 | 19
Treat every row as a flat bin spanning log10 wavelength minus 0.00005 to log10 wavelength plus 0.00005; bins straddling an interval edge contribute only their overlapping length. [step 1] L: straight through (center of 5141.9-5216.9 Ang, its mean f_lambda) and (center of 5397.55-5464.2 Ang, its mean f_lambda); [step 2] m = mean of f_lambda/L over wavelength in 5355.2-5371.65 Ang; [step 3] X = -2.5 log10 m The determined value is -0.11 mag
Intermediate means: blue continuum 14.8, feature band 21.1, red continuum 20.7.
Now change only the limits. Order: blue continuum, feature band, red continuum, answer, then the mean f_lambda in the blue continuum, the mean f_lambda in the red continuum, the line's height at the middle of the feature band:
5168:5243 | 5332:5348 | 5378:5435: -0.08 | 16.3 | 20.6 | 19.2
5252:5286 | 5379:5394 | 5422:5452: -0.06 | 19.2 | 20.8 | 20.3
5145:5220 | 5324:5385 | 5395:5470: -0.09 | 15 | 20.8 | 19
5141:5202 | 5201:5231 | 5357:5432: -0.12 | 14.6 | 20.8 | 15.8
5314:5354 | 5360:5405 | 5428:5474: -0.01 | 20.4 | 21.1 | 20.7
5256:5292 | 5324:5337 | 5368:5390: 0.06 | 19.6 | 21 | 20.3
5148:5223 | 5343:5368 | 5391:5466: -0.13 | 15.2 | 20.7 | 19.1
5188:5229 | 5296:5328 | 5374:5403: -0.06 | 17.5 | 21.2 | 19.6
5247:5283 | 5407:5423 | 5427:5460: -0.02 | 19.3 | 20.8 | 20.6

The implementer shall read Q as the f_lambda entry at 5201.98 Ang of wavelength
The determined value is 17.1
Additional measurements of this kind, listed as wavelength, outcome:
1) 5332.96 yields 20.3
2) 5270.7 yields 14.2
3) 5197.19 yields 19.9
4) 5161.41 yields 18.7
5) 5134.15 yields 15.4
